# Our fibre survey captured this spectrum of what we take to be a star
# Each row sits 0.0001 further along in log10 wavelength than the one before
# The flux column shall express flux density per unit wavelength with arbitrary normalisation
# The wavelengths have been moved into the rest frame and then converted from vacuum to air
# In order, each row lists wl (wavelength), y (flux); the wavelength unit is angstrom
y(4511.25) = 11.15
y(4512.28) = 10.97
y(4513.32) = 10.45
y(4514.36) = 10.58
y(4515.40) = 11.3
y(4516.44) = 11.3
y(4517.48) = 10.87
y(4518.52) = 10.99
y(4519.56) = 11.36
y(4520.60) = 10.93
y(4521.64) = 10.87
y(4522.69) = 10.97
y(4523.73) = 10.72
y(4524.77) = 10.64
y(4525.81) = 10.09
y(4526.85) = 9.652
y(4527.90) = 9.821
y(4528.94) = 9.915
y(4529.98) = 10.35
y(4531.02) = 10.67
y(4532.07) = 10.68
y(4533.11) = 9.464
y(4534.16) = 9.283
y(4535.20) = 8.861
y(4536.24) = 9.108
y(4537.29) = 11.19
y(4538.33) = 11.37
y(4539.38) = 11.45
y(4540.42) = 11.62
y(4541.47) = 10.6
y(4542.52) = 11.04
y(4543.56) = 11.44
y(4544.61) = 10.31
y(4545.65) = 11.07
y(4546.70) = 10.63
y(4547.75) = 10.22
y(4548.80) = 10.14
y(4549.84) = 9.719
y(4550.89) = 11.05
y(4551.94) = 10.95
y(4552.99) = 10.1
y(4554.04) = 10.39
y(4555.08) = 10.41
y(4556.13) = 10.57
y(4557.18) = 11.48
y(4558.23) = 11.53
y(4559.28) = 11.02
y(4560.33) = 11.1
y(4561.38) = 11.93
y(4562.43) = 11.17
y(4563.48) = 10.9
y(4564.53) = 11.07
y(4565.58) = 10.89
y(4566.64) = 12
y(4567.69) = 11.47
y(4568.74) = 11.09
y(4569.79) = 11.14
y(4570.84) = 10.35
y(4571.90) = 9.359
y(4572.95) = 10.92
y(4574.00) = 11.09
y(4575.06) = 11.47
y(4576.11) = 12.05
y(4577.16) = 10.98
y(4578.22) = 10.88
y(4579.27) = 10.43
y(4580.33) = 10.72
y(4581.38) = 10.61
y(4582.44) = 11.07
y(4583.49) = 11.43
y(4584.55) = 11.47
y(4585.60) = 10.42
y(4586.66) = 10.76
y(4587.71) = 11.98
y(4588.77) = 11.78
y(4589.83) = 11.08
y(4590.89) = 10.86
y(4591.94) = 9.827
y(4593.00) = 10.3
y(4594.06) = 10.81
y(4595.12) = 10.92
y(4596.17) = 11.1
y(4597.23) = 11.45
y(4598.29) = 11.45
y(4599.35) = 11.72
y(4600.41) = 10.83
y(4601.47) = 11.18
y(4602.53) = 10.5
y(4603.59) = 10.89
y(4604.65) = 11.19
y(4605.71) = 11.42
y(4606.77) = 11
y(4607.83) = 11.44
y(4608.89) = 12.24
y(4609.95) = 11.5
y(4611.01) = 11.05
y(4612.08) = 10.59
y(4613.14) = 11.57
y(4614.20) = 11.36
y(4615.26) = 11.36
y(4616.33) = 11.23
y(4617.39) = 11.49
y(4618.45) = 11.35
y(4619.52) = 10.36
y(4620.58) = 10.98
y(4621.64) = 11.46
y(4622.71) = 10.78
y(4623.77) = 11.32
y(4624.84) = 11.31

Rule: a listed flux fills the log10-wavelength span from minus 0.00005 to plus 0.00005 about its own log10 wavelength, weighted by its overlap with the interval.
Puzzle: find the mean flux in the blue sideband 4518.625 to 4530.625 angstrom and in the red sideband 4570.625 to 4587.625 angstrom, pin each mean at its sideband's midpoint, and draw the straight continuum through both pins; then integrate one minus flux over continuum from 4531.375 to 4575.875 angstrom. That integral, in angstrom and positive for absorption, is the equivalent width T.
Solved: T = -0.2 angstrom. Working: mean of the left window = 10.5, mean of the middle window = 10.8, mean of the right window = 10.9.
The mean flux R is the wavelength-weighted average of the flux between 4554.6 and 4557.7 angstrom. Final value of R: 10.8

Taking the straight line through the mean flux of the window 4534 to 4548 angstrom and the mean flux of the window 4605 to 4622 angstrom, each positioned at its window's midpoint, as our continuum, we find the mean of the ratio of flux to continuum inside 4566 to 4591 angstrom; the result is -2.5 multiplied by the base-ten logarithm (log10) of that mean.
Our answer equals -0.01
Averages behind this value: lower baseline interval 10.6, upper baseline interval 11.3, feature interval 11.1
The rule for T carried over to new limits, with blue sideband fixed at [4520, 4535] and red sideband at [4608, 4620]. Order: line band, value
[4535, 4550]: -0.3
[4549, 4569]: -0.6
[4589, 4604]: 0.2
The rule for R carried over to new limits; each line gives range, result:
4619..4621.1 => 10.7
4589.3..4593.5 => 10.5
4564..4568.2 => 11.3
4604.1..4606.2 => 11.3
